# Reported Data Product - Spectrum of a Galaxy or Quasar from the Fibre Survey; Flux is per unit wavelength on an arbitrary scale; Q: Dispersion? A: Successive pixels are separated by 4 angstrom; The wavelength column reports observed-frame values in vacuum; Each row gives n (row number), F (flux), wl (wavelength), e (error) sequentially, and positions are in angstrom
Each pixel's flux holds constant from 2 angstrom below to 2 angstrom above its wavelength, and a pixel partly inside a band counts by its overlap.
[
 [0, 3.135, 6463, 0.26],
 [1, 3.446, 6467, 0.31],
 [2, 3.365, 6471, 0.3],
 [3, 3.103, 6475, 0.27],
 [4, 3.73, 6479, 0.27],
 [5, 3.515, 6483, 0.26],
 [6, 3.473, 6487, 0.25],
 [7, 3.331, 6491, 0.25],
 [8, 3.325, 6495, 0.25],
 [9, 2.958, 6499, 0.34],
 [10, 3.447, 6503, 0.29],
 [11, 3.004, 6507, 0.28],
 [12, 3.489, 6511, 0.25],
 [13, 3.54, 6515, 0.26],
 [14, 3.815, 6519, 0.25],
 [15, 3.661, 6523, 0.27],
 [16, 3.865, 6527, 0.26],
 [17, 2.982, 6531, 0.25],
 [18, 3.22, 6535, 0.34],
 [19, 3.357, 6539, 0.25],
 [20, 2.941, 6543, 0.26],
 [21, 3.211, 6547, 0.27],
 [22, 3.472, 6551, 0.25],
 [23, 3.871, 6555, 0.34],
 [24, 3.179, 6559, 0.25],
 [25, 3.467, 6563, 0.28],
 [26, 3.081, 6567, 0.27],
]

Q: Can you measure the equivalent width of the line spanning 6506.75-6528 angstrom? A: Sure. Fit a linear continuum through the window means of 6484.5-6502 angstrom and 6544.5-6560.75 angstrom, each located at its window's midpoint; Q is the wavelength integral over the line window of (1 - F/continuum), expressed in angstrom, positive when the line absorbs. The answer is -1.6 angstrom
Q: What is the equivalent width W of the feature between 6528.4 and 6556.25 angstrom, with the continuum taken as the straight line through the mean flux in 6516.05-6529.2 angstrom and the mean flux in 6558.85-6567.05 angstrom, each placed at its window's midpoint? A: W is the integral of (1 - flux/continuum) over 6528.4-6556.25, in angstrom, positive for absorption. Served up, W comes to 1.8 angstrom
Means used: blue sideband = 3.75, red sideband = 3.29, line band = 3.29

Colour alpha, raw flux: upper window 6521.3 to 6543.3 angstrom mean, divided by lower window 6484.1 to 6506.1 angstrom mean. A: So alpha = 1.0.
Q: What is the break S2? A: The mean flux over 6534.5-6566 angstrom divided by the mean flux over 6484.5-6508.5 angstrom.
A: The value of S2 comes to 1.02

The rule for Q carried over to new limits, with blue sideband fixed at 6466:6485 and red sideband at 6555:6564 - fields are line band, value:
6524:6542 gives 0.42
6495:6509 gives 1.09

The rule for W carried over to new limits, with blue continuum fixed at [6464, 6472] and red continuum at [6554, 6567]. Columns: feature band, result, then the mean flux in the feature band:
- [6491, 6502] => 0.6 angstrom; 3.2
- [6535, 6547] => 0.8 angstrom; 3.17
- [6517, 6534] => -0.8 angstrom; 3.56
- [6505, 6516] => 0.2 angstrom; 3.33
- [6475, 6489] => -0.5 angstrom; 3.51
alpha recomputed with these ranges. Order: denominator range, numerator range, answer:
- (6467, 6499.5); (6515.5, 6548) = 1.01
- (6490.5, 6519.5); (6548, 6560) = 1.05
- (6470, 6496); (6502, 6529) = 1.04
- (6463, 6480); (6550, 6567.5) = 1.02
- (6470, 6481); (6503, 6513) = 0.97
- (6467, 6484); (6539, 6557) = 0.98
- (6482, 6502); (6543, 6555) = 1.01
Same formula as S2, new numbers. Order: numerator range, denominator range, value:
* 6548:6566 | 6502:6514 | 1.04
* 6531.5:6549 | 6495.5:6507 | 0.99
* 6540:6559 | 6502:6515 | 1.00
